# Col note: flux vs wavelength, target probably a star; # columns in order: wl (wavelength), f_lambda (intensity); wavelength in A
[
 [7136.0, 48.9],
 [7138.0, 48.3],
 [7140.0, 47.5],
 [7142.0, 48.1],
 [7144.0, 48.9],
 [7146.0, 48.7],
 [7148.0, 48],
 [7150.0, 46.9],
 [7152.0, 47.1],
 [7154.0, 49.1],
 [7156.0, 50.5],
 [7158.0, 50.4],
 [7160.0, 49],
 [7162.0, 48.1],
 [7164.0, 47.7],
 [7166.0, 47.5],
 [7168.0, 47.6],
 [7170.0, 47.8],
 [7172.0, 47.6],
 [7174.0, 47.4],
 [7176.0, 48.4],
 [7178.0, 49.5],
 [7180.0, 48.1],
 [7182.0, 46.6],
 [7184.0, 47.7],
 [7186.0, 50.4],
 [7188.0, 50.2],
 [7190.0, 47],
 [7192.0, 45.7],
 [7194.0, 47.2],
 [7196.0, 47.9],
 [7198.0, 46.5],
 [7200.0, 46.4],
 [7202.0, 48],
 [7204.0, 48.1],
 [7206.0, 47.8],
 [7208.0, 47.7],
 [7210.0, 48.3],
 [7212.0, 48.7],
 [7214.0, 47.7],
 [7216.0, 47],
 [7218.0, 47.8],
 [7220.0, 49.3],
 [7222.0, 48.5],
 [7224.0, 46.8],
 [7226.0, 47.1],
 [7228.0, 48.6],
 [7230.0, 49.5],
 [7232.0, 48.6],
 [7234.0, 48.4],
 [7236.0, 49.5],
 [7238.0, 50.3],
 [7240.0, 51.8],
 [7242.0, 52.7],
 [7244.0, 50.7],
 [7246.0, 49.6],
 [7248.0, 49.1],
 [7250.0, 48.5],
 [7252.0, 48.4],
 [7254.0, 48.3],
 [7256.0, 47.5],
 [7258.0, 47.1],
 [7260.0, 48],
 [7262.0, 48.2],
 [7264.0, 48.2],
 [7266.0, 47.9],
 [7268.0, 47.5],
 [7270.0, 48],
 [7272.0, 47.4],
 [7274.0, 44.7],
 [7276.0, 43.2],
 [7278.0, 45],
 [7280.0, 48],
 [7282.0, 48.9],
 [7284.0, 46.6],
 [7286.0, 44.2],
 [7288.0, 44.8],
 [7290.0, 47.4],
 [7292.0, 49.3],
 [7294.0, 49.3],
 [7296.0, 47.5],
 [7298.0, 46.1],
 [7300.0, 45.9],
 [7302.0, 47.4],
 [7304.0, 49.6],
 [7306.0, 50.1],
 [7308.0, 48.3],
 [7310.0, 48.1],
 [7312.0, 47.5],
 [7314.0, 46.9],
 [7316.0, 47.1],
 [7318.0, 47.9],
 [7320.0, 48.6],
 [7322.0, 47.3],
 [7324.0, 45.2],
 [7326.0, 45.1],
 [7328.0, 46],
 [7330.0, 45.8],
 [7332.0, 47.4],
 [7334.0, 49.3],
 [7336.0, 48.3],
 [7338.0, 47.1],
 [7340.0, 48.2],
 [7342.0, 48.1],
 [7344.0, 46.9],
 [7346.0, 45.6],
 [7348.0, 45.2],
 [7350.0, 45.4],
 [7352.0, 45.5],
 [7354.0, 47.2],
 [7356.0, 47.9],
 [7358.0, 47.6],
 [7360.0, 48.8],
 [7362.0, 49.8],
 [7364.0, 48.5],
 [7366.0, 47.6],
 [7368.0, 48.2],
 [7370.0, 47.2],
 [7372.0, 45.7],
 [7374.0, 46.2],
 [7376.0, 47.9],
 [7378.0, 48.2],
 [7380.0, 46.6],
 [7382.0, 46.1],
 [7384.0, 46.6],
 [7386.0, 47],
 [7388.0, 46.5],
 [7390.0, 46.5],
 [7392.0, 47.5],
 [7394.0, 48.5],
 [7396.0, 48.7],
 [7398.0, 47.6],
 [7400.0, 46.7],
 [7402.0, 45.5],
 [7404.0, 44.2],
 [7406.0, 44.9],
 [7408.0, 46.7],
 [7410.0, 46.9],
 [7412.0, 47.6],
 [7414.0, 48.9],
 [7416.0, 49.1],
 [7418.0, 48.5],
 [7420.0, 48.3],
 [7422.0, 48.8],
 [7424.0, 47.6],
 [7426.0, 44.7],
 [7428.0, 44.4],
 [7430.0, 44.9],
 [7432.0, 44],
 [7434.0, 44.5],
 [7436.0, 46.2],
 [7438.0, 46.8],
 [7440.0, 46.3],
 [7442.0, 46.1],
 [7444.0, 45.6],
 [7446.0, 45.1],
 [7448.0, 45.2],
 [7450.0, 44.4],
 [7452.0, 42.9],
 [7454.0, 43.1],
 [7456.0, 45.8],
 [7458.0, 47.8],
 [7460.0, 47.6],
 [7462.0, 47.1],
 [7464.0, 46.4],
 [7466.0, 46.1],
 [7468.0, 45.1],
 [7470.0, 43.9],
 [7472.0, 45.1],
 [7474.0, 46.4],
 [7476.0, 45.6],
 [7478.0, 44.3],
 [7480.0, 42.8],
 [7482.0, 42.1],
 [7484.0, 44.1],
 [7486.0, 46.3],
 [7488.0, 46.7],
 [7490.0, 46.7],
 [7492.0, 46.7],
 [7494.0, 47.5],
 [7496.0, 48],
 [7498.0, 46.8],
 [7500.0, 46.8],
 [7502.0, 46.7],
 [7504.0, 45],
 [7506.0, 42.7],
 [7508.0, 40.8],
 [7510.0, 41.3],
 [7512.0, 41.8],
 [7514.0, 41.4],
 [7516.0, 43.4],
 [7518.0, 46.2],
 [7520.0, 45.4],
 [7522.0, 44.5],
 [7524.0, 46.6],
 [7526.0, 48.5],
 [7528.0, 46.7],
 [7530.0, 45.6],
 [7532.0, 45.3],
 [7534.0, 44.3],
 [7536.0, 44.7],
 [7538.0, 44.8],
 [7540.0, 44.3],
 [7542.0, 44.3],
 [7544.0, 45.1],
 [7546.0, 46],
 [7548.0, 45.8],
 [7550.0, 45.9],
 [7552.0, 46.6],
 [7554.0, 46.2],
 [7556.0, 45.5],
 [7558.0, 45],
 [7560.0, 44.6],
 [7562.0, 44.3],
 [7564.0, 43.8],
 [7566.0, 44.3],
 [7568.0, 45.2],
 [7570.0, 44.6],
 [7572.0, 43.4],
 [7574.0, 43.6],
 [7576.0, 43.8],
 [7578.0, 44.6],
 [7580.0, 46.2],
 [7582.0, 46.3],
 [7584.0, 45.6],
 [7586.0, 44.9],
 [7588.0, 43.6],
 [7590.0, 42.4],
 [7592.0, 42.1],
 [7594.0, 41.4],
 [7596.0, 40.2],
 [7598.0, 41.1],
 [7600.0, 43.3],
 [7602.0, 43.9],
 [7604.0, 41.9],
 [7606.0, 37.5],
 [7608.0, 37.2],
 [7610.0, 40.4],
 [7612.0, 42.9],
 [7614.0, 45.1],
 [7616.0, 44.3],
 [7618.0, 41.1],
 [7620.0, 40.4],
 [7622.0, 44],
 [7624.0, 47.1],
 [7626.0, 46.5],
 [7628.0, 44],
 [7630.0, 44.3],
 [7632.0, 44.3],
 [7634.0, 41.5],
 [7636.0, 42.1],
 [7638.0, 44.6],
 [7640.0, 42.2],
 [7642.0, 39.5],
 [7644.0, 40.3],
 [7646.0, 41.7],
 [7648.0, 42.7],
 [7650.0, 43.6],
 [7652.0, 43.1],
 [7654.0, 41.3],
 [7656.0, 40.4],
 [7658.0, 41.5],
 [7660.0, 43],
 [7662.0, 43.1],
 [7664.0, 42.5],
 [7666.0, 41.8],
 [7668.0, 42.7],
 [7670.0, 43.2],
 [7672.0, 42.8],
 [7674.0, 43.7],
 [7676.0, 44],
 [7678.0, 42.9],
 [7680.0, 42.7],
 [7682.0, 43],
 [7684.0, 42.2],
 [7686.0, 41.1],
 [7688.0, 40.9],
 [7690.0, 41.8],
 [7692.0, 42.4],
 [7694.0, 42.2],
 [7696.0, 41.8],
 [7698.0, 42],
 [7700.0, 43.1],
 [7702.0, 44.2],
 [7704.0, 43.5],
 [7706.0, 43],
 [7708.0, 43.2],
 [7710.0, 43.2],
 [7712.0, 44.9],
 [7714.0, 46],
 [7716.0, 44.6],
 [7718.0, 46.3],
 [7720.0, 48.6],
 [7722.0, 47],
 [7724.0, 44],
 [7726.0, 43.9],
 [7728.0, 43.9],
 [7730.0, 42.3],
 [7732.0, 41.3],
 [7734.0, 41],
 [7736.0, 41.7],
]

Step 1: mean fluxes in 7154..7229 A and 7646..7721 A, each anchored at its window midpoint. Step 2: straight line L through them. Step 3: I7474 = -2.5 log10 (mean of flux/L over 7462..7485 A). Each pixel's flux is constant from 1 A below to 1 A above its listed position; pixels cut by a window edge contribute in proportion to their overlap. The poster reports 0.01 mag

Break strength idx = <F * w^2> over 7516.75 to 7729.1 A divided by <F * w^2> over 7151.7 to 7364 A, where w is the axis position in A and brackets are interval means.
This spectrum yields 1.0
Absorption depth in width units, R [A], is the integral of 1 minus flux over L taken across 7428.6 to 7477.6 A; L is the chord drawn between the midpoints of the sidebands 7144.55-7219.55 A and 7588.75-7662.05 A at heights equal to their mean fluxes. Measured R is -1.0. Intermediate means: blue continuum 48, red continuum 42.3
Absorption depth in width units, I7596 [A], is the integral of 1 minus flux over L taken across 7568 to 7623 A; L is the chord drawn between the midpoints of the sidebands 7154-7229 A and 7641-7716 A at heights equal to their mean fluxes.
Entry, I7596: 0.9 A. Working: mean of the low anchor 48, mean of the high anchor 42.6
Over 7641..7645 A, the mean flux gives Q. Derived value 39.9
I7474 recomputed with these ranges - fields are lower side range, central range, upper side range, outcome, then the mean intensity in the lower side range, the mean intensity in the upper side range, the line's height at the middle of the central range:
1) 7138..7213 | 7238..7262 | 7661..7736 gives -0.04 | 48.1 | 43.2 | 47.4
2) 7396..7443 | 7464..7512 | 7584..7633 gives 0.00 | 46.5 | 42.7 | 45.2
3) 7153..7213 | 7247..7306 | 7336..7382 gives 0.01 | 48.1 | 47.2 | 47.6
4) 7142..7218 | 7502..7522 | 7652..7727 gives 0.04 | 48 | 43.2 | 44.9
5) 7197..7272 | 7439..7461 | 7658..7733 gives 0.01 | 48.4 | 43.3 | 46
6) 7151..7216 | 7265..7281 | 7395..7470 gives 0.02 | 48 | 46.2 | 47.4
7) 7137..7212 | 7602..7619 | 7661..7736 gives 0.07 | 48.1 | 43.2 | 44.1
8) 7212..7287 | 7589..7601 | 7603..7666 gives 0.03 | 48.1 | 42.4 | 43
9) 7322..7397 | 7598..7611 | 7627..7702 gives 0.07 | 47.1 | 42.5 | 43.4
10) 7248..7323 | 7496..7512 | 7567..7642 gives 0.00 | 47.4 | 43.1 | 44.5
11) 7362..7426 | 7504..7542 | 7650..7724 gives 0.03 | 47.3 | 43.2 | 45.5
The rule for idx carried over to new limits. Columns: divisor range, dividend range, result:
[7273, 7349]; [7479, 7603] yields 1.01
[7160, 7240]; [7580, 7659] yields 0.99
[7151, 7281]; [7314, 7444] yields 1.02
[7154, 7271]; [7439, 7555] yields 1.01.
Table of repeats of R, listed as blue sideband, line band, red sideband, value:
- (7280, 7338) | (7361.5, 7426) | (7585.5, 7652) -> -1.7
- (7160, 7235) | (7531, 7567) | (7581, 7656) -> -1.3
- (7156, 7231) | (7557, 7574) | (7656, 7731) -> 0.1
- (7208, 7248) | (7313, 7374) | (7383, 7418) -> 0.7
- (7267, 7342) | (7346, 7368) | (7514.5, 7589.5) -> -0.3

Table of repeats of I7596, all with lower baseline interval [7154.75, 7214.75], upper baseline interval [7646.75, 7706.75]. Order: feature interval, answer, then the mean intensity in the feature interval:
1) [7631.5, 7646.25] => 0.3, 42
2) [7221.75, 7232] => -0.1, 48.1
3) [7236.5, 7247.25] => -0.8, 50.9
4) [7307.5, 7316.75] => -0.2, 47.6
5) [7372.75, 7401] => -0.9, 47.2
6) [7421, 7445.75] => -0.3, 45.8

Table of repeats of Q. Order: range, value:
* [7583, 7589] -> 44.7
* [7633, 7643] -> 42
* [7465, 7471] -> 45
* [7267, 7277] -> 46.2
